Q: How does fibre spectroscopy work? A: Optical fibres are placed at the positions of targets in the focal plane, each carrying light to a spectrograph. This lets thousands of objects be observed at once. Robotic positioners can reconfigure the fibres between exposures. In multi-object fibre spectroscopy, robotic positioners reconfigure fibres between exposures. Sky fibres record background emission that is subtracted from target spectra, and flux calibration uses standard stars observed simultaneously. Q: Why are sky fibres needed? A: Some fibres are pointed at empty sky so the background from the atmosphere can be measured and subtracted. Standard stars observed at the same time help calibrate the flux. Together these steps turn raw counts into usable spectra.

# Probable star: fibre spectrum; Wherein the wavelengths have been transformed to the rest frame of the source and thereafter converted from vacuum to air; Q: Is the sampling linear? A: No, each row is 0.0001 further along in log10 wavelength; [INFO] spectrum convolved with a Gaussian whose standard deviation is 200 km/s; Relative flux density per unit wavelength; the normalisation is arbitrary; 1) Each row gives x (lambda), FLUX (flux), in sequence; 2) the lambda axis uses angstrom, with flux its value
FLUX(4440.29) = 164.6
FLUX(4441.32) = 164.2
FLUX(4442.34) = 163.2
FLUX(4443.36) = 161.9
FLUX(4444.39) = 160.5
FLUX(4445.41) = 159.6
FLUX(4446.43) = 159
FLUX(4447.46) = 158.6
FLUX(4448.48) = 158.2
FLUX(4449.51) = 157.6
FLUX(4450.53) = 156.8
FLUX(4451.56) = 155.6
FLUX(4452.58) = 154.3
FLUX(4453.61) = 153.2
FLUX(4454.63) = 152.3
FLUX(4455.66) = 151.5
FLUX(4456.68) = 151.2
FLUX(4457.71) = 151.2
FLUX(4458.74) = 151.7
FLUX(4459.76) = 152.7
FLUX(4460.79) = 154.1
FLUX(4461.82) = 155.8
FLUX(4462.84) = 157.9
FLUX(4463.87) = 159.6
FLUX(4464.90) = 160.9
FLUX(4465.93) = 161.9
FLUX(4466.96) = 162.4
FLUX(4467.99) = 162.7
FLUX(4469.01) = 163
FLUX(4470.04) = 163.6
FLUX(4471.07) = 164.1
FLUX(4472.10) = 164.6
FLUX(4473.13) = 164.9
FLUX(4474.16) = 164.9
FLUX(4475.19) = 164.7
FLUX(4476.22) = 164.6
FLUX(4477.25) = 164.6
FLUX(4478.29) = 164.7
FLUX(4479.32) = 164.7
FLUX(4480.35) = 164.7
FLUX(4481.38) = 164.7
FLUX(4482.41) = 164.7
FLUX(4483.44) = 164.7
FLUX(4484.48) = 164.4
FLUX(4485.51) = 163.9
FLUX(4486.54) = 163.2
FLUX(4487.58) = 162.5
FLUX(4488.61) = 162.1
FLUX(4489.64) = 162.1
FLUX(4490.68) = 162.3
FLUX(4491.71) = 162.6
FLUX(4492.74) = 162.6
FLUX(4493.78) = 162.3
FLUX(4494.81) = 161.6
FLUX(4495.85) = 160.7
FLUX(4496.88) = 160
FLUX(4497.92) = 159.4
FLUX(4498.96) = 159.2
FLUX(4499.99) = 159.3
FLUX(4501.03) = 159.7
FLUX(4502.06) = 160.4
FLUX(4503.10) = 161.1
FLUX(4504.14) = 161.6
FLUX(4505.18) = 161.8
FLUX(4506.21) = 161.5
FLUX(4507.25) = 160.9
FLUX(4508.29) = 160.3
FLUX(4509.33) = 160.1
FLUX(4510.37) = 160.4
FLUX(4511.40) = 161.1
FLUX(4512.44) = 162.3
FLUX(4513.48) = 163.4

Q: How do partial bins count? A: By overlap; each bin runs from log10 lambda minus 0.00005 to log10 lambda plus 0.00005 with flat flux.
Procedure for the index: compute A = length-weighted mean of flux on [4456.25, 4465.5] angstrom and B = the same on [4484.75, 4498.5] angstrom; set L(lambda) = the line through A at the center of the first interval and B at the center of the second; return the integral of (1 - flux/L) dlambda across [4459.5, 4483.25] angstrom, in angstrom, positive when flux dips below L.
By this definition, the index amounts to -0.7 angstrom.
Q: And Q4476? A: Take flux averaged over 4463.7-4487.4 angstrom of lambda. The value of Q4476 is 164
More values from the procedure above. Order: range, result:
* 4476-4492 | 164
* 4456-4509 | 161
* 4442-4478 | 159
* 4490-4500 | 161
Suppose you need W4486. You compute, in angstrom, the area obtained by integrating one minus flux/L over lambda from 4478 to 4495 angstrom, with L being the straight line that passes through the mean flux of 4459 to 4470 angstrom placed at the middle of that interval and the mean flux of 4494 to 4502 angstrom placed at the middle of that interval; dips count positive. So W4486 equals -0.4 angstrom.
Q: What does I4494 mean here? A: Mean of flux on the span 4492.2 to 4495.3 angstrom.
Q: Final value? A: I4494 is 162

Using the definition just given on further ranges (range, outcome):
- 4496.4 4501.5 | 159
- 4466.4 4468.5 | 163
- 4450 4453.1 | 156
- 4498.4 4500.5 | 159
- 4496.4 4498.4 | 159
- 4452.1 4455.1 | 153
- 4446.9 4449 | 158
